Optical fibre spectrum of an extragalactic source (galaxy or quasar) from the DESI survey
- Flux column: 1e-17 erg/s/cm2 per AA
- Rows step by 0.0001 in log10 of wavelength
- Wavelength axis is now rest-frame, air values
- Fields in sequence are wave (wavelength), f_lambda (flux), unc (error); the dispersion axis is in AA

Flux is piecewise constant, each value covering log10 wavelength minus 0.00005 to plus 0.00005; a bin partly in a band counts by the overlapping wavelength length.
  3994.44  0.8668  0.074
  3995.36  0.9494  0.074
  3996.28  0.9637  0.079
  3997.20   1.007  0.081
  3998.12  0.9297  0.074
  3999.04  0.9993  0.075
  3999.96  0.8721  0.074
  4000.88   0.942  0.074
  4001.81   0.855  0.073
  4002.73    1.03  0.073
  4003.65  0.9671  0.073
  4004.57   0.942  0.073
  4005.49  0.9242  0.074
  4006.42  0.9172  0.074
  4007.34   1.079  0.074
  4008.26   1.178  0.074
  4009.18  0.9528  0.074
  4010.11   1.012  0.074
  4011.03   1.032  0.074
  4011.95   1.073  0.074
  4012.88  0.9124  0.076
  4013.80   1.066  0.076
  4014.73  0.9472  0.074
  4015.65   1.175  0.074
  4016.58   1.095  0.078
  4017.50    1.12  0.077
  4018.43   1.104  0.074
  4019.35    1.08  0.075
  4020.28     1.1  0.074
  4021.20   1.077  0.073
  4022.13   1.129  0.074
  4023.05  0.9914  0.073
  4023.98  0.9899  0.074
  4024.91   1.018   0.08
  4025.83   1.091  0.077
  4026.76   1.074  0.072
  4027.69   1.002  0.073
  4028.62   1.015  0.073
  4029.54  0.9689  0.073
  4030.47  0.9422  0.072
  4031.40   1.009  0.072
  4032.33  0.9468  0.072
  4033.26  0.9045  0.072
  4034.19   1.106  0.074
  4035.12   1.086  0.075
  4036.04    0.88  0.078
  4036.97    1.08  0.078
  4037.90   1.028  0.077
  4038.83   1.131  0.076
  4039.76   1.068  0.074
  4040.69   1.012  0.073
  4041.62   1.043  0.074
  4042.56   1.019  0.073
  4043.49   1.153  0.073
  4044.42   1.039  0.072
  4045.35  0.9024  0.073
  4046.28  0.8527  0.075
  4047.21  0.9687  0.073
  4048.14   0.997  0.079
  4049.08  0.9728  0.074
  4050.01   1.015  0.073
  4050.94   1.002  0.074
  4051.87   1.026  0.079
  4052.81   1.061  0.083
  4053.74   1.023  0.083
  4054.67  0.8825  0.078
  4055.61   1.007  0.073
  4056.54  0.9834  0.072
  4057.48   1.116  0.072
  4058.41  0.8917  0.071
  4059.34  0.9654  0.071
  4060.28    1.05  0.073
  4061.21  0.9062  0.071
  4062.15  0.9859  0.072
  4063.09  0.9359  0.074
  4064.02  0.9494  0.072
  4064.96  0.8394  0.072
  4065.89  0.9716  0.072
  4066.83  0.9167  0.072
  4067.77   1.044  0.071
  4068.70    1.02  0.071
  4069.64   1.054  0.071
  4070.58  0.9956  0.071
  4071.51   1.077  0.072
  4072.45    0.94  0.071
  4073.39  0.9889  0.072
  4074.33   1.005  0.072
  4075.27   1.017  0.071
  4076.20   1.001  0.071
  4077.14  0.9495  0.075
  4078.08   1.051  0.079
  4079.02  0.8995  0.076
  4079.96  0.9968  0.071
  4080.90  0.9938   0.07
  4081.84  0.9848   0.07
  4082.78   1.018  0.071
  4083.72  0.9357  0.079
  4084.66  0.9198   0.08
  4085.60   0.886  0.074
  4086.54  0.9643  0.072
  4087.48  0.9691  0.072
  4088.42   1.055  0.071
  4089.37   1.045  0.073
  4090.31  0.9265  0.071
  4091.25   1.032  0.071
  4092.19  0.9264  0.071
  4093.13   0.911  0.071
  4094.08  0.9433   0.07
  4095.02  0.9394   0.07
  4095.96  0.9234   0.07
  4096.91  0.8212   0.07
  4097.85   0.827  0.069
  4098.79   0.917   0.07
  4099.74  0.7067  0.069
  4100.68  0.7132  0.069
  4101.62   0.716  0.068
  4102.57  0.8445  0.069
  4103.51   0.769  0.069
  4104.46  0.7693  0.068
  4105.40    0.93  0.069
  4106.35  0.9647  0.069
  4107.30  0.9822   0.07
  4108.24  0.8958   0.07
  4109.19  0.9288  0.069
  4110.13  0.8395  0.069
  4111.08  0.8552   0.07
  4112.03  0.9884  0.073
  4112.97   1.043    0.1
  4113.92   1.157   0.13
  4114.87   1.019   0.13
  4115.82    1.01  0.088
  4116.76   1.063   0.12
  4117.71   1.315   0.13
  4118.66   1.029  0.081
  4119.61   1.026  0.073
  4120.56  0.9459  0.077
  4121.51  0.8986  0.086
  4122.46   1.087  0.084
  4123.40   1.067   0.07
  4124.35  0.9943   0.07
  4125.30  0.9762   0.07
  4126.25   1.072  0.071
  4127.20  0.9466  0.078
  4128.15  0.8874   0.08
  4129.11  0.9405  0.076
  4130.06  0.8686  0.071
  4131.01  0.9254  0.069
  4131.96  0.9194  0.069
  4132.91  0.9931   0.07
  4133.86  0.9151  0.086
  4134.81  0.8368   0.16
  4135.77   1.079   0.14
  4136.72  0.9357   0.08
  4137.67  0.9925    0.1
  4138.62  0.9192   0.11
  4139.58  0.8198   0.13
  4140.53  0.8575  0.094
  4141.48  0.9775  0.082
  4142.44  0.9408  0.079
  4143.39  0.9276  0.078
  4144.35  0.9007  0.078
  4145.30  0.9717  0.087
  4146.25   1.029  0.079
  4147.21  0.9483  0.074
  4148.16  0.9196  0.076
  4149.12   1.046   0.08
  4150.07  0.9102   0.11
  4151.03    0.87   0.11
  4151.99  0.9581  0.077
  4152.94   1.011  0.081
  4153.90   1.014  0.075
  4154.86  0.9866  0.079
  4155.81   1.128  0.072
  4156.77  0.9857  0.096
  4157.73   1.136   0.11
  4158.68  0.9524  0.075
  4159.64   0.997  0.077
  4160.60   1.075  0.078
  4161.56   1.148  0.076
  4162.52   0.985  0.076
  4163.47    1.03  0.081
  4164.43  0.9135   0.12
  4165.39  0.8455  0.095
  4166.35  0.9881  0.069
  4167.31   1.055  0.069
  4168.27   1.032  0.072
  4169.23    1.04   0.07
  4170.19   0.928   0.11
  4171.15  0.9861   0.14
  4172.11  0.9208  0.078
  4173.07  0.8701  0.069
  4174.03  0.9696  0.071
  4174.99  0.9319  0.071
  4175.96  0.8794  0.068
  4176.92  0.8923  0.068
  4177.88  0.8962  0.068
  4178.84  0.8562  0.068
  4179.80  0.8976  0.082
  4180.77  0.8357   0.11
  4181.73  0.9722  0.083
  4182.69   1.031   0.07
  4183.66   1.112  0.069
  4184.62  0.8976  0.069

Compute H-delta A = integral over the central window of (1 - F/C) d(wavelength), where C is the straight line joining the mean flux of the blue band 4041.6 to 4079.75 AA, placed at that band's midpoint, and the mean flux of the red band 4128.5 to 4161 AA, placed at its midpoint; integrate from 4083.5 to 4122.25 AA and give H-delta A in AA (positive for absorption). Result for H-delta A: 1.49 AA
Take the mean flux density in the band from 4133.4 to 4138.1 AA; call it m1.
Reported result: 0.951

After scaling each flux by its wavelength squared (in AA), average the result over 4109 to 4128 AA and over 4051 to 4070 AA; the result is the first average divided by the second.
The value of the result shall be 1.06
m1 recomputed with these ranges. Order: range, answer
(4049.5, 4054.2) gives 1.03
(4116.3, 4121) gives 1.08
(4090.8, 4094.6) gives 0.953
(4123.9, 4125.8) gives 0.986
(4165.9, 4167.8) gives 1.02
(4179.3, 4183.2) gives 0.933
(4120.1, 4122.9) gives 0.975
